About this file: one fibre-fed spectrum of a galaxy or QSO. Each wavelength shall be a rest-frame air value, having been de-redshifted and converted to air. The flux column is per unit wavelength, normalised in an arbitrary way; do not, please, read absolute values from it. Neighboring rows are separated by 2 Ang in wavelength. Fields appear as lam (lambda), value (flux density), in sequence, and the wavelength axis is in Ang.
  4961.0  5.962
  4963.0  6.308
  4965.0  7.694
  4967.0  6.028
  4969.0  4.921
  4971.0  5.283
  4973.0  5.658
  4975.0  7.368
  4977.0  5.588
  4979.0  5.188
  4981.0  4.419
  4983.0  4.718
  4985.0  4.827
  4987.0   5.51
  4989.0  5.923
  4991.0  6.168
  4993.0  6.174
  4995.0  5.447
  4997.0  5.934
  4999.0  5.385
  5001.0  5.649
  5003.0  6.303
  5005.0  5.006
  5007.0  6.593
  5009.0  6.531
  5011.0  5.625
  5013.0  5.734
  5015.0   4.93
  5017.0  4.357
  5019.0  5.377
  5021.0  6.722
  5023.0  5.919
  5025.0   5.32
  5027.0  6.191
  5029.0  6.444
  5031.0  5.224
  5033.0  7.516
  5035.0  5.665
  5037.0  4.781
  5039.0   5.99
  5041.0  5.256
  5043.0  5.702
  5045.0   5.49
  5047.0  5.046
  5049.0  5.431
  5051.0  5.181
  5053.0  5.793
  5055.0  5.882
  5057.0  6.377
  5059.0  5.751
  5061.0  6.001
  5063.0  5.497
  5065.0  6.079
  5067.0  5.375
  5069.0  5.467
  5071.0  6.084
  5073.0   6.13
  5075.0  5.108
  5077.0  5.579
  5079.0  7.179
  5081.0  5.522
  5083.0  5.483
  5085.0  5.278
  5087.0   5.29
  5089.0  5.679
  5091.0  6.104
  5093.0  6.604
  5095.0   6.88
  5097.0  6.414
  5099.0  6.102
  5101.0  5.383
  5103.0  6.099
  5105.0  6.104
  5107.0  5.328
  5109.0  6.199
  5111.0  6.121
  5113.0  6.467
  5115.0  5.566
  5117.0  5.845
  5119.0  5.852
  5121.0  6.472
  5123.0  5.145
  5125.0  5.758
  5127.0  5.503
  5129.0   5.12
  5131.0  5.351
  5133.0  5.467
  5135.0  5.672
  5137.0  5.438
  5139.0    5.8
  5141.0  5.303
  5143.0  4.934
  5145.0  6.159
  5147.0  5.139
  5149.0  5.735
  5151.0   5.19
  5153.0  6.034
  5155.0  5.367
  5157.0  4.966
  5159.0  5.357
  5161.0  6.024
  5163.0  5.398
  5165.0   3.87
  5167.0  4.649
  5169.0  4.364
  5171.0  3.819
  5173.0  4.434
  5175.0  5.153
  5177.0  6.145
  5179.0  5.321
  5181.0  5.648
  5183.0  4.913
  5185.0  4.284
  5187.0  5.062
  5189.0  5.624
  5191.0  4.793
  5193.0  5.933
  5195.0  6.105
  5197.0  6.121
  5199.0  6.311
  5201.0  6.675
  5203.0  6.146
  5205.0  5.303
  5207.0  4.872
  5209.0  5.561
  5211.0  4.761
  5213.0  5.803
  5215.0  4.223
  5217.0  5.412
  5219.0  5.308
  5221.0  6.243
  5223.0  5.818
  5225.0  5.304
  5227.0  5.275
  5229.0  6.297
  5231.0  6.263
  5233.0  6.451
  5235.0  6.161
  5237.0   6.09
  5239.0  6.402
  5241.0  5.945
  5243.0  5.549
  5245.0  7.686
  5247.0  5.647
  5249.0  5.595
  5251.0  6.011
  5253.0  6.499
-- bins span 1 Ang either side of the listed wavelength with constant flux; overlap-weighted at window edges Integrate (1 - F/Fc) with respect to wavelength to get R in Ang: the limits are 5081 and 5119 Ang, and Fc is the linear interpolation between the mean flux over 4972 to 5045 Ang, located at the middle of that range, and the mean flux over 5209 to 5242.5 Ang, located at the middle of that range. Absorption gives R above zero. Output -1.46 Ang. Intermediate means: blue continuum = 5.7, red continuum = 5.73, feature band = 5.93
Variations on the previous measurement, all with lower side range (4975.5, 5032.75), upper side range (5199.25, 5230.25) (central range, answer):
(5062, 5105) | -2.0 Ang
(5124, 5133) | 0.3 Ang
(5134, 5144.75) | 0.2 Ang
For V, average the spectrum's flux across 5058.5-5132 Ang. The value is 5.84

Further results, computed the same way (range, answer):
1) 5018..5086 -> 5.76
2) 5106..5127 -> 5.86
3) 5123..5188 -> 5.23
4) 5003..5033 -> 5.79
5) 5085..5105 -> 6.02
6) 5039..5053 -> 5.43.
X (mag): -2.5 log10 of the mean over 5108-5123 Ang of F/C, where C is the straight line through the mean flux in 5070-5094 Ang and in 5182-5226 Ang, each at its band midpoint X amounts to -0.05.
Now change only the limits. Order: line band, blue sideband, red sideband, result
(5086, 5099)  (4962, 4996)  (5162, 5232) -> -0.12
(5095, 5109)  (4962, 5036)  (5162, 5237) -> -0.08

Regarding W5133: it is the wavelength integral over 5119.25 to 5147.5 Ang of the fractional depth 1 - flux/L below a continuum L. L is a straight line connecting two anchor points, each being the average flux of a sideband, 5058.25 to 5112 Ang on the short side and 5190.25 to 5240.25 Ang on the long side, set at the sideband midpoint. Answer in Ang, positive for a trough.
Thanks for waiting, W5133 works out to 1.5 Ang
